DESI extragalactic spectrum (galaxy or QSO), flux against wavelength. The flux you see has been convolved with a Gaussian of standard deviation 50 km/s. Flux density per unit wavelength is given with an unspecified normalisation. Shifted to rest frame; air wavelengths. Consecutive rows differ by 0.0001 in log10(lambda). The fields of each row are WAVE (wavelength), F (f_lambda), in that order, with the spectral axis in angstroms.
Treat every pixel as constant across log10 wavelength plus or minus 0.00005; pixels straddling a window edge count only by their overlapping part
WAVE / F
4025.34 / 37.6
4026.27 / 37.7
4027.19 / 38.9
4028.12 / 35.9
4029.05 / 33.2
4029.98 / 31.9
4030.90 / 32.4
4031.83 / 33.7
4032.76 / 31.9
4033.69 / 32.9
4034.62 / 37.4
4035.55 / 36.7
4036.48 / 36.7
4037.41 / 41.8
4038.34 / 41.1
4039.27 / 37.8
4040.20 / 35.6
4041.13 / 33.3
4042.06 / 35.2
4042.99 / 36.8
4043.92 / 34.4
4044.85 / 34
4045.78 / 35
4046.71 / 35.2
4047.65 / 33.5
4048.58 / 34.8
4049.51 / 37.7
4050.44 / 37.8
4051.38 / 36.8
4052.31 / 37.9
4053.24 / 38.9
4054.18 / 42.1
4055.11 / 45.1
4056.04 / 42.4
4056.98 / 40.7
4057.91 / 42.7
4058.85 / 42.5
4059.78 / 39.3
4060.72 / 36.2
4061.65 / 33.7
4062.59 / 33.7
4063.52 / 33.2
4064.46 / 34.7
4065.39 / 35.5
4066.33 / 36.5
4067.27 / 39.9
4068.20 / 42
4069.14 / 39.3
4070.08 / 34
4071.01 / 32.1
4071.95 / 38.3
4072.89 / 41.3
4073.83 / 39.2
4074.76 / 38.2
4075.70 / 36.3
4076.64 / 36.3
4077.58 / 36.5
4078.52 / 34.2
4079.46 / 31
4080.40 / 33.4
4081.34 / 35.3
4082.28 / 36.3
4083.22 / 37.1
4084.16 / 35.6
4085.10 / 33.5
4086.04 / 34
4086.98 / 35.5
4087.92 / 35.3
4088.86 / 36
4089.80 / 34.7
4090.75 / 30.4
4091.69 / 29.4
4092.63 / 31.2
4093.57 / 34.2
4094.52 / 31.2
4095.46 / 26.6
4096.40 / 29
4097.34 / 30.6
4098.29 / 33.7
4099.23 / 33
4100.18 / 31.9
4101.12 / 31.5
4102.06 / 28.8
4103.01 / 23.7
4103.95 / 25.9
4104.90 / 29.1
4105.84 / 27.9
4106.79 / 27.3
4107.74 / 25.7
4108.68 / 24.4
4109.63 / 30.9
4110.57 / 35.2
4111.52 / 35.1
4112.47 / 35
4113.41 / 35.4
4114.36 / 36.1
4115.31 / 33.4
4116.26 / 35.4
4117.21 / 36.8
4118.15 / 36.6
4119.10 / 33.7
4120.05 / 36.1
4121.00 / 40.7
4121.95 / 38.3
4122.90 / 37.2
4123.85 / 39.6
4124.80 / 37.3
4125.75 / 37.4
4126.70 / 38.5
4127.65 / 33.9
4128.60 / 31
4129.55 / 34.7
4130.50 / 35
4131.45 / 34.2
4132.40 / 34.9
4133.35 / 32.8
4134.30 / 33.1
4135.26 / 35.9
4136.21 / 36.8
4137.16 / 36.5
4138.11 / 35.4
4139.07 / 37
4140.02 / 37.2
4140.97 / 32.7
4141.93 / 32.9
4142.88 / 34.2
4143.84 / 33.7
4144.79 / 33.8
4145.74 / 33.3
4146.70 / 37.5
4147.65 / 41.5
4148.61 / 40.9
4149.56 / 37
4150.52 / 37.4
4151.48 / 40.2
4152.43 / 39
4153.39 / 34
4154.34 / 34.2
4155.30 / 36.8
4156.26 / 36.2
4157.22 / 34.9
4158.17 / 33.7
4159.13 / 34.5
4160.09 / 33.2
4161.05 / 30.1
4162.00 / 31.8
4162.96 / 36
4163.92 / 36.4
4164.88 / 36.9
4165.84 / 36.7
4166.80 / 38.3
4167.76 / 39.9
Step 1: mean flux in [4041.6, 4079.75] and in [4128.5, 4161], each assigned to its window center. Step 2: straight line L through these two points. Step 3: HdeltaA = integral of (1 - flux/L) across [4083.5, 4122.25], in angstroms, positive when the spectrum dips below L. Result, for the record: 4.2 angstroms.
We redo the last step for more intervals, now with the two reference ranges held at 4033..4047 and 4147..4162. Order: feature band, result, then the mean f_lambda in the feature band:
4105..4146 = 1.9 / 34.5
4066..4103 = 1.9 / 34.3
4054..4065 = -0.8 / 38.8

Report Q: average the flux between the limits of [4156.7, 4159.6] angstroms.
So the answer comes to 34.4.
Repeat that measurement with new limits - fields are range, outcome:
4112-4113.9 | 35.3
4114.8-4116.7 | 34.3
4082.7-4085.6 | 35.4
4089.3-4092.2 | 31.5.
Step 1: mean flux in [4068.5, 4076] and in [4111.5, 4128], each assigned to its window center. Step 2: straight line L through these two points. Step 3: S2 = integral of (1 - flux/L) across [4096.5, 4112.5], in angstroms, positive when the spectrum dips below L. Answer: 3.0 angstroms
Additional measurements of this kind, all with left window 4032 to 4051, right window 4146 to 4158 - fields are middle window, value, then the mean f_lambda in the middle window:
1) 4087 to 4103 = 2.2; 31.6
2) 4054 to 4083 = -0.9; 37.4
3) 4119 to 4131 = 0.1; 36.5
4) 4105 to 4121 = 1.7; 33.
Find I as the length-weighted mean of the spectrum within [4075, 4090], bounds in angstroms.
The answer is 35.1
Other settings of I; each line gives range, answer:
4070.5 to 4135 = 33.7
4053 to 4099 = 35.9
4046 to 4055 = 37.4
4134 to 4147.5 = 35.2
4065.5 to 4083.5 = 36.7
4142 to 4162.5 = 35.6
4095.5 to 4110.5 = 29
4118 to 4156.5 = 36.1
